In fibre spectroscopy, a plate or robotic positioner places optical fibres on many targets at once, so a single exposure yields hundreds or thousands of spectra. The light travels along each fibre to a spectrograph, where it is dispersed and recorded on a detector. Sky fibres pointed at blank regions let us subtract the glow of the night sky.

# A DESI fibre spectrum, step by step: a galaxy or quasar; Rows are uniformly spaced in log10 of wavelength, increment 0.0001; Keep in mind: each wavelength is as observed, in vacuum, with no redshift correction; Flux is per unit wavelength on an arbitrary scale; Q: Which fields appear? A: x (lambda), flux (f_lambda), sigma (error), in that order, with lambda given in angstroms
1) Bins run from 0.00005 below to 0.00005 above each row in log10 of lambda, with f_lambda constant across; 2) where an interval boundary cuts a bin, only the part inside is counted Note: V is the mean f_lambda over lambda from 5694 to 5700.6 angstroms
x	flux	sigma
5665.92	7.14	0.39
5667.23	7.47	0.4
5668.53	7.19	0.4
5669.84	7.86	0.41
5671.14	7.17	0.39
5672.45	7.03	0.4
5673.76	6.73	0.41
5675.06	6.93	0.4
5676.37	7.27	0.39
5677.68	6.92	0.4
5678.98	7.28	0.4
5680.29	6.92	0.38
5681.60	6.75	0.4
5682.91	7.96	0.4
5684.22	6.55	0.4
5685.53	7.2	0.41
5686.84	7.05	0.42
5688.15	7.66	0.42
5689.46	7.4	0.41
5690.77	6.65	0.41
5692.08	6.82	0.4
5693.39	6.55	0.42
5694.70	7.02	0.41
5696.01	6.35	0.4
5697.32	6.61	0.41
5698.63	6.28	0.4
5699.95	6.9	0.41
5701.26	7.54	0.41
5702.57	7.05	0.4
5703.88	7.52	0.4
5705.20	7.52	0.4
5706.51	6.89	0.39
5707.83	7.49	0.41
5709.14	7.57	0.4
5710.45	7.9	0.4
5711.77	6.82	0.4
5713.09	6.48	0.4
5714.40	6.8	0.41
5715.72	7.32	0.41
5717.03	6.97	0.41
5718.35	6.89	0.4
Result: 6.63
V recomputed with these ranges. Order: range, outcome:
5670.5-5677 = 7.02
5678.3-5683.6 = 7.22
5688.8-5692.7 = 6.96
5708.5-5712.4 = 7.43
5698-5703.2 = 6.94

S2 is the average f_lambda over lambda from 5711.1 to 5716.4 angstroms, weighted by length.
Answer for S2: 6.85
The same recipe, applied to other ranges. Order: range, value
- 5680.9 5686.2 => 7.1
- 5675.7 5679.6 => 7.16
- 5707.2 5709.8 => 7.56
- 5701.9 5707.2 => 7.24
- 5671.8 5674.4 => 6.87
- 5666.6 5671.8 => 7.43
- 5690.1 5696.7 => 6.69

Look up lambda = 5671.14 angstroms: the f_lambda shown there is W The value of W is 7.17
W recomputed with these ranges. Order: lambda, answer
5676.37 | 7.27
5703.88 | 7.52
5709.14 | 7.57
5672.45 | 7.03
